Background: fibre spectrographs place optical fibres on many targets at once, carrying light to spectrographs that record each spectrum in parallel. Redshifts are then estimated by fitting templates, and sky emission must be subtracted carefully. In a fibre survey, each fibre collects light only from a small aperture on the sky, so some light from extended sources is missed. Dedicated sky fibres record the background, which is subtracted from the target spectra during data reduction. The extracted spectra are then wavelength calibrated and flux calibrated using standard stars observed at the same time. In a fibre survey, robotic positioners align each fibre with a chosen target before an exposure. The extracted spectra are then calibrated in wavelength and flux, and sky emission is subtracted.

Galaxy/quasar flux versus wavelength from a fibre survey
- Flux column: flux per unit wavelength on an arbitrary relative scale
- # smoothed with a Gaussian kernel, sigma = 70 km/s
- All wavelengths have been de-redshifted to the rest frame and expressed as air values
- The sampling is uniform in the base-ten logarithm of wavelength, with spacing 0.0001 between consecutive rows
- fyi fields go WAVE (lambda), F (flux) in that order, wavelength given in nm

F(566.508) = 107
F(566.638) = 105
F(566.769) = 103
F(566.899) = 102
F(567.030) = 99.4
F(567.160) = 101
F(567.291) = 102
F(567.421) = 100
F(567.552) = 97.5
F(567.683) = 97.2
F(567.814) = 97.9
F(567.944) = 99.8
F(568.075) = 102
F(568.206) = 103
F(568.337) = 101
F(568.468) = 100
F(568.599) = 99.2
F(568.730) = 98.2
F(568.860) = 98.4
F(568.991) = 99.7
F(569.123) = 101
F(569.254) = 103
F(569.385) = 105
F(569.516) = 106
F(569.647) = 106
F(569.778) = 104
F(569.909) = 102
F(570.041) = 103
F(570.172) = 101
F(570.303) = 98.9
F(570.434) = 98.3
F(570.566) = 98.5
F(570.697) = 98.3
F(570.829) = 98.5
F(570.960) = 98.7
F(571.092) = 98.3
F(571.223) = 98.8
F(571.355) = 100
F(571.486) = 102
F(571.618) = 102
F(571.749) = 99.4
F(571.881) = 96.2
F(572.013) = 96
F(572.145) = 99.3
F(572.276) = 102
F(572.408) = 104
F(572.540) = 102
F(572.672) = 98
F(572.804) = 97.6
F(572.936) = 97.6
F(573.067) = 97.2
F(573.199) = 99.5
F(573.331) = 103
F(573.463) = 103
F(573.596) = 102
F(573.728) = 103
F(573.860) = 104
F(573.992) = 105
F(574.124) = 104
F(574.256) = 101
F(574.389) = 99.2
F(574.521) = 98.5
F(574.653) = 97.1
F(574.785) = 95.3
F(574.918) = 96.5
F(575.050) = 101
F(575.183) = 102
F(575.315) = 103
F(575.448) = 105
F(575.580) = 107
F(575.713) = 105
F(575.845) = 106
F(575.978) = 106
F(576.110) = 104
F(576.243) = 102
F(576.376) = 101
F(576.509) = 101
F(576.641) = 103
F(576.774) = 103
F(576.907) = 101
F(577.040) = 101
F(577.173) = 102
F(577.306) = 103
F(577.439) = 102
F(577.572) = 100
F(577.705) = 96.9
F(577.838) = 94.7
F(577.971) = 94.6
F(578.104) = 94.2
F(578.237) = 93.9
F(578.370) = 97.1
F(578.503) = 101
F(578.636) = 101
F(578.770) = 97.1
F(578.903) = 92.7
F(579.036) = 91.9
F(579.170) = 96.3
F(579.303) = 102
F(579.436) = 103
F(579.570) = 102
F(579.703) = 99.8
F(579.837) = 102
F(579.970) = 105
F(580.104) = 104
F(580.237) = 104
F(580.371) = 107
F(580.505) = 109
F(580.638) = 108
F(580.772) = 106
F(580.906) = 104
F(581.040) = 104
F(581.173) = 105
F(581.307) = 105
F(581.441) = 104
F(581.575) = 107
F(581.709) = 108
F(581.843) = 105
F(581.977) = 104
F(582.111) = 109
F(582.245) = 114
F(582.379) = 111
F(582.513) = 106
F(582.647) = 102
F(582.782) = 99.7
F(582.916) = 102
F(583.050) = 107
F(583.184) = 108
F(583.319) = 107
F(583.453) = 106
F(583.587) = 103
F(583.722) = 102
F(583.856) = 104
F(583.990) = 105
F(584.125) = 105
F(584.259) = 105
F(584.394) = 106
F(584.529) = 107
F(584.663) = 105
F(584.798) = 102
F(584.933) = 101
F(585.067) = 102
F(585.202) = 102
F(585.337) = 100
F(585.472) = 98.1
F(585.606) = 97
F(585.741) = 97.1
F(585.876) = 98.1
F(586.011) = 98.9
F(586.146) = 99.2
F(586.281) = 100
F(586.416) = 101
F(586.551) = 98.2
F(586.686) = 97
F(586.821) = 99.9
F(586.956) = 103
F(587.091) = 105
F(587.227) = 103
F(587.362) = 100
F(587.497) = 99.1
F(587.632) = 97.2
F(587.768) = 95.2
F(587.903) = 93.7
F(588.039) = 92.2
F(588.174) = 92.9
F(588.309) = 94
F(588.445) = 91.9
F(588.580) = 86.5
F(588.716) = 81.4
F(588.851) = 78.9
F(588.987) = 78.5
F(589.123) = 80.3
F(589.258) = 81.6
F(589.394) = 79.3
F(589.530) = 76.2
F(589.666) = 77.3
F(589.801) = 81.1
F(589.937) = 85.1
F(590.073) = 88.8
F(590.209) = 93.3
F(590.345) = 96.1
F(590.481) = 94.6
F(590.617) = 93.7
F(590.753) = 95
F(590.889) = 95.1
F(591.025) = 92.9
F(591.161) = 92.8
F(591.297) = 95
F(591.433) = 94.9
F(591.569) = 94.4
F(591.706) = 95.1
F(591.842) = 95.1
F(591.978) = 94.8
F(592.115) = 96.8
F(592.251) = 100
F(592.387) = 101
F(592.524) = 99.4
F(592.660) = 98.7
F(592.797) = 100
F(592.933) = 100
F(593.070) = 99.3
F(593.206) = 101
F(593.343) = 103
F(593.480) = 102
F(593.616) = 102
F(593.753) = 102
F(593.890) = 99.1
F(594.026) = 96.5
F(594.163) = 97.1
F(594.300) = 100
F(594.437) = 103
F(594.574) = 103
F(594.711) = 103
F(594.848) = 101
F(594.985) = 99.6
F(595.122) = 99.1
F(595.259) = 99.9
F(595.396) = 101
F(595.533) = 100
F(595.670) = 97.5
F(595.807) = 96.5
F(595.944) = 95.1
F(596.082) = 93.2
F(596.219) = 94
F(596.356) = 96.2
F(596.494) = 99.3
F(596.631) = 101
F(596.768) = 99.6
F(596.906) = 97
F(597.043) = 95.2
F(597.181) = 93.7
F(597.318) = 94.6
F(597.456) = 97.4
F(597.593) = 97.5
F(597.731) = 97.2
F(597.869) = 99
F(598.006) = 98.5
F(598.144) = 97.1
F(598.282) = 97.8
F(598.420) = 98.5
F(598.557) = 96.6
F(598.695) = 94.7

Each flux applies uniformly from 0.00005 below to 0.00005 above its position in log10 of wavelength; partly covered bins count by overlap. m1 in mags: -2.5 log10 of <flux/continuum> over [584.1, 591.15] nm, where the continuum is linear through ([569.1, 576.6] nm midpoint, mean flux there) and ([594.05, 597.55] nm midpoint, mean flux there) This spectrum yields 0.05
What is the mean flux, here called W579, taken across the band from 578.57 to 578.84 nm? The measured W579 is 98.8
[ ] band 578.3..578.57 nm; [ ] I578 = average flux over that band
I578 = 99.2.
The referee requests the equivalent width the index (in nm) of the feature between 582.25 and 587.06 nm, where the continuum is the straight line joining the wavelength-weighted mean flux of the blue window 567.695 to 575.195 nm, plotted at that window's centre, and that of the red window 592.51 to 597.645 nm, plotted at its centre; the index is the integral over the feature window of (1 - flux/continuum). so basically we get -0.15 nm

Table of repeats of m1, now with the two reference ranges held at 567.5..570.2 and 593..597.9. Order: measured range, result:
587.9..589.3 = 0.15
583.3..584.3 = -0.05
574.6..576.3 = -0.02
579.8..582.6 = -0.07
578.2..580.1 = 0.01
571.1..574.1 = 0.00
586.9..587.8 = -0.01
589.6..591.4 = 0.09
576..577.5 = -0.02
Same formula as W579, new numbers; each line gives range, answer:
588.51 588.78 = 84.1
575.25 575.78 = 105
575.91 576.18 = 105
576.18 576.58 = 101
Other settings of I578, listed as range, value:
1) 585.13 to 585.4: 101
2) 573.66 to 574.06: 104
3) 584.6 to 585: 103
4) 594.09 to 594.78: 101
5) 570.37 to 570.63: 98.2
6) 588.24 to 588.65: 90.8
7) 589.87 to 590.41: 90.7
